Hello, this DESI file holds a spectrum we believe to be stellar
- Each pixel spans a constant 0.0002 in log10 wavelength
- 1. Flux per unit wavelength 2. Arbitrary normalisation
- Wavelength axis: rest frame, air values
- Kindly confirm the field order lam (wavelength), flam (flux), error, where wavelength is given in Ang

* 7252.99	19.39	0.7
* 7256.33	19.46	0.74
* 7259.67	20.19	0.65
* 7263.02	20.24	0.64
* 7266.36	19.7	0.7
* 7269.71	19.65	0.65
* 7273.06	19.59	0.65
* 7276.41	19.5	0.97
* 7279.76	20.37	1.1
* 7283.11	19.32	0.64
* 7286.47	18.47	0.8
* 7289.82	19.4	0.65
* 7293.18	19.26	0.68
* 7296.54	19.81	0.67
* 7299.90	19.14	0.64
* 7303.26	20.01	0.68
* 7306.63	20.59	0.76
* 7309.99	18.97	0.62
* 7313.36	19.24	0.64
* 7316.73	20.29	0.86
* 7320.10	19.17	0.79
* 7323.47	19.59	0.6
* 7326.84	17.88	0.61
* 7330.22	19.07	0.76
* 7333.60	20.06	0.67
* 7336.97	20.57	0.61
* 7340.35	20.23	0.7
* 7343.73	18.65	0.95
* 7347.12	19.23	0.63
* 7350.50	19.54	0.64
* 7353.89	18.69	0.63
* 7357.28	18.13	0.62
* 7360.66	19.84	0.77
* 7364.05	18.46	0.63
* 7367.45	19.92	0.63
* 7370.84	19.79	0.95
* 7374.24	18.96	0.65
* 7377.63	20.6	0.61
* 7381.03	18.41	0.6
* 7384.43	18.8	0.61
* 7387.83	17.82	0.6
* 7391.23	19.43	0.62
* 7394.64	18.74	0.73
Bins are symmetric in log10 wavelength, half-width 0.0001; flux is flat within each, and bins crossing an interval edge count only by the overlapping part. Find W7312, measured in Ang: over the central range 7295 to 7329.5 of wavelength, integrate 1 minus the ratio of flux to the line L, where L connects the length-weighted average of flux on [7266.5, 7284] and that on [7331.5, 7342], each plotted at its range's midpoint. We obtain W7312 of 1.0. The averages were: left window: 19.7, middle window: 19.5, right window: 20.2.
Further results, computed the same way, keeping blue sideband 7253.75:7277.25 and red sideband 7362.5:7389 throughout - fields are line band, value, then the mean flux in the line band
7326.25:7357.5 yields 0.0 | 19.3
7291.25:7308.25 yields -0.2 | 19.7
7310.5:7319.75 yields -0.1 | 19.6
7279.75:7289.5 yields 0.2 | 19.2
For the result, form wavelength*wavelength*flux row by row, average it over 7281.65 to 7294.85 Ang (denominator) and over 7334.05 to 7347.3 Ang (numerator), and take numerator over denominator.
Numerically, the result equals 1.0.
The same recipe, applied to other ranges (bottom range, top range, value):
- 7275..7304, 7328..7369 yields 1.01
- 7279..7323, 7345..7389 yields 1.00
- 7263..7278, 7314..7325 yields 1.01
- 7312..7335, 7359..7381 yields 1.02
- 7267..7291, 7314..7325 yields 1.02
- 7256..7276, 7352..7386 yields 1.00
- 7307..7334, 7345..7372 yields 1.00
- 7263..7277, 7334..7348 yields 1.02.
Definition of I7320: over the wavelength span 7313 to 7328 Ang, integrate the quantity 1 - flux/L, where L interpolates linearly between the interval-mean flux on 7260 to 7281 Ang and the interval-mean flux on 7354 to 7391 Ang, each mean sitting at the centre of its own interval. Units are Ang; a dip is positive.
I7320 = 0.1 Ang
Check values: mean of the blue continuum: 19.9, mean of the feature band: 19.3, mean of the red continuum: 19.1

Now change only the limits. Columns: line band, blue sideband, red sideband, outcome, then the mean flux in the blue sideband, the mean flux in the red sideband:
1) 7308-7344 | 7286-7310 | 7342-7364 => -0.4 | 19.5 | 19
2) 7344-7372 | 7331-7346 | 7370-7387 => 0.5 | 19.8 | 19.2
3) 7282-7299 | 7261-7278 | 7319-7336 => 0.3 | 19.7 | 19.2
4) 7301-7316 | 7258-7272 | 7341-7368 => -0.2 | 19.9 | 19.1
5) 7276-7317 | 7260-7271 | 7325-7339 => 0.3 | 19.9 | 19.4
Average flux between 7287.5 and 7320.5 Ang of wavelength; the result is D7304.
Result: 19.6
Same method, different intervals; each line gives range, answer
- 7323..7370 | 19.3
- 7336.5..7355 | 19.4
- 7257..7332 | 19.5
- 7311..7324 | 19.5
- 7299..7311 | 19.8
